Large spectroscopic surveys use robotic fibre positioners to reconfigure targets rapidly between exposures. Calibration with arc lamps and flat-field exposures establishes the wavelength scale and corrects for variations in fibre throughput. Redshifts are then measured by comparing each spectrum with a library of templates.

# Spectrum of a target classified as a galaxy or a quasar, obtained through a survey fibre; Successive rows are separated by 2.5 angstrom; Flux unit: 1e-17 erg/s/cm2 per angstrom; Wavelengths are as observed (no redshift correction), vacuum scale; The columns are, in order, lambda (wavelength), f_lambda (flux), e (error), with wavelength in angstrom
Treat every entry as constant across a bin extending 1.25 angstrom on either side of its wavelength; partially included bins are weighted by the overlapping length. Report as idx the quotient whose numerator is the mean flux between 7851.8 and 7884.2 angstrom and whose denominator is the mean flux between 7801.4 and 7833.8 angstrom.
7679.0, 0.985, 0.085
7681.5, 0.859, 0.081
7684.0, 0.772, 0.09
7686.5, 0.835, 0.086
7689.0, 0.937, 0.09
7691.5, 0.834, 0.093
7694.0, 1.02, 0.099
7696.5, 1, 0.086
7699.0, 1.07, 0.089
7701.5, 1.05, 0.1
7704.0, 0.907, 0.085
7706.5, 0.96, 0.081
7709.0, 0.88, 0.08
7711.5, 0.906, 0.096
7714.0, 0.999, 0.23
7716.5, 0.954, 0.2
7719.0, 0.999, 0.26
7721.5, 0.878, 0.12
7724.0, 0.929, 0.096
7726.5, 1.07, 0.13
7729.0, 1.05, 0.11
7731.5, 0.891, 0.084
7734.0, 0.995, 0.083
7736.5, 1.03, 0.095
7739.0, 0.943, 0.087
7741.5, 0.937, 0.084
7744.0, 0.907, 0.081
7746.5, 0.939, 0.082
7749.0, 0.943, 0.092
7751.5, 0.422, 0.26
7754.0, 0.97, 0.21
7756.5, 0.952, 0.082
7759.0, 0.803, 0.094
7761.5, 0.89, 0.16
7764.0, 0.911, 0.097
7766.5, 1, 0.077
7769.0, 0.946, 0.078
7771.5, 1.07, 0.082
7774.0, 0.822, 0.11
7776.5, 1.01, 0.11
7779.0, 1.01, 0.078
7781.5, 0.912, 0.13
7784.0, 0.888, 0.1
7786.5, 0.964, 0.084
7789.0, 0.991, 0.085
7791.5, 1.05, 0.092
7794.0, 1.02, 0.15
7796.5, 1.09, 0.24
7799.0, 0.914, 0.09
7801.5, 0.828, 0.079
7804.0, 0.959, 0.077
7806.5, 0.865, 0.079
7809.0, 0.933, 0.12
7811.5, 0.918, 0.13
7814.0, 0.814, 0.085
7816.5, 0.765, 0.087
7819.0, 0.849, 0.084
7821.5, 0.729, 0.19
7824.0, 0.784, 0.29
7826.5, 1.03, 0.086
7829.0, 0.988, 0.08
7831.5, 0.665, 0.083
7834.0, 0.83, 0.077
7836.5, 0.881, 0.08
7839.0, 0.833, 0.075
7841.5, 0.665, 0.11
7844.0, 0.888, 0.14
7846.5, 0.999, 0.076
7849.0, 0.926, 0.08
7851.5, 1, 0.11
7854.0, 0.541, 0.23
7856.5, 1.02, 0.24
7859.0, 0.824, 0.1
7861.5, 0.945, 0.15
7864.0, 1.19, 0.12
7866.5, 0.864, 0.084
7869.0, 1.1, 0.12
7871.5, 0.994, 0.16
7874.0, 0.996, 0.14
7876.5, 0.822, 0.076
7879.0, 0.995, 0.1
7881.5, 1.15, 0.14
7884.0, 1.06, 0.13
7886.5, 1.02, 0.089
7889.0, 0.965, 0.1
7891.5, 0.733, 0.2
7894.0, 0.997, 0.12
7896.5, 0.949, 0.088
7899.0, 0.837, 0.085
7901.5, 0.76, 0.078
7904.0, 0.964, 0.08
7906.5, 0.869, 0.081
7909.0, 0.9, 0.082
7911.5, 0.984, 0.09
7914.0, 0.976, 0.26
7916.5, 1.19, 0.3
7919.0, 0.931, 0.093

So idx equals 1.1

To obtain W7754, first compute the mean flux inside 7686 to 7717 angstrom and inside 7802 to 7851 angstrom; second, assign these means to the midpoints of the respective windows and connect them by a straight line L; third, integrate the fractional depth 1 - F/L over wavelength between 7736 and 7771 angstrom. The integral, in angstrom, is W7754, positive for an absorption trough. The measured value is 0.5 angstrom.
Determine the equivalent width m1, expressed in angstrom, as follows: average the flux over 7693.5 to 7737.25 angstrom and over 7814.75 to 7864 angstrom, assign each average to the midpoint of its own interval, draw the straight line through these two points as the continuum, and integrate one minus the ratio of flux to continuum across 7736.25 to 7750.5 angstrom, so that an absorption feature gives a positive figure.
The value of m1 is 0.22 angstrom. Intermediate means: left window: 0.976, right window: 0.859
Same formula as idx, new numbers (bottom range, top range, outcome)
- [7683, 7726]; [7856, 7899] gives 1.03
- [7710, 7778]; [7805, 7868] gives 0.93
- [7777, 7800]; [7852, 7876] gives 0.96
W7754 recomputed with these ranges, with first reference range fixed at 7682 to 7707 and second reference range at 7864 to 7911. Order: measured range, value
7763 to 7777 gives -0.2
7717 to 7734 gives -0.6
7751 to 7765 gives 1.4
